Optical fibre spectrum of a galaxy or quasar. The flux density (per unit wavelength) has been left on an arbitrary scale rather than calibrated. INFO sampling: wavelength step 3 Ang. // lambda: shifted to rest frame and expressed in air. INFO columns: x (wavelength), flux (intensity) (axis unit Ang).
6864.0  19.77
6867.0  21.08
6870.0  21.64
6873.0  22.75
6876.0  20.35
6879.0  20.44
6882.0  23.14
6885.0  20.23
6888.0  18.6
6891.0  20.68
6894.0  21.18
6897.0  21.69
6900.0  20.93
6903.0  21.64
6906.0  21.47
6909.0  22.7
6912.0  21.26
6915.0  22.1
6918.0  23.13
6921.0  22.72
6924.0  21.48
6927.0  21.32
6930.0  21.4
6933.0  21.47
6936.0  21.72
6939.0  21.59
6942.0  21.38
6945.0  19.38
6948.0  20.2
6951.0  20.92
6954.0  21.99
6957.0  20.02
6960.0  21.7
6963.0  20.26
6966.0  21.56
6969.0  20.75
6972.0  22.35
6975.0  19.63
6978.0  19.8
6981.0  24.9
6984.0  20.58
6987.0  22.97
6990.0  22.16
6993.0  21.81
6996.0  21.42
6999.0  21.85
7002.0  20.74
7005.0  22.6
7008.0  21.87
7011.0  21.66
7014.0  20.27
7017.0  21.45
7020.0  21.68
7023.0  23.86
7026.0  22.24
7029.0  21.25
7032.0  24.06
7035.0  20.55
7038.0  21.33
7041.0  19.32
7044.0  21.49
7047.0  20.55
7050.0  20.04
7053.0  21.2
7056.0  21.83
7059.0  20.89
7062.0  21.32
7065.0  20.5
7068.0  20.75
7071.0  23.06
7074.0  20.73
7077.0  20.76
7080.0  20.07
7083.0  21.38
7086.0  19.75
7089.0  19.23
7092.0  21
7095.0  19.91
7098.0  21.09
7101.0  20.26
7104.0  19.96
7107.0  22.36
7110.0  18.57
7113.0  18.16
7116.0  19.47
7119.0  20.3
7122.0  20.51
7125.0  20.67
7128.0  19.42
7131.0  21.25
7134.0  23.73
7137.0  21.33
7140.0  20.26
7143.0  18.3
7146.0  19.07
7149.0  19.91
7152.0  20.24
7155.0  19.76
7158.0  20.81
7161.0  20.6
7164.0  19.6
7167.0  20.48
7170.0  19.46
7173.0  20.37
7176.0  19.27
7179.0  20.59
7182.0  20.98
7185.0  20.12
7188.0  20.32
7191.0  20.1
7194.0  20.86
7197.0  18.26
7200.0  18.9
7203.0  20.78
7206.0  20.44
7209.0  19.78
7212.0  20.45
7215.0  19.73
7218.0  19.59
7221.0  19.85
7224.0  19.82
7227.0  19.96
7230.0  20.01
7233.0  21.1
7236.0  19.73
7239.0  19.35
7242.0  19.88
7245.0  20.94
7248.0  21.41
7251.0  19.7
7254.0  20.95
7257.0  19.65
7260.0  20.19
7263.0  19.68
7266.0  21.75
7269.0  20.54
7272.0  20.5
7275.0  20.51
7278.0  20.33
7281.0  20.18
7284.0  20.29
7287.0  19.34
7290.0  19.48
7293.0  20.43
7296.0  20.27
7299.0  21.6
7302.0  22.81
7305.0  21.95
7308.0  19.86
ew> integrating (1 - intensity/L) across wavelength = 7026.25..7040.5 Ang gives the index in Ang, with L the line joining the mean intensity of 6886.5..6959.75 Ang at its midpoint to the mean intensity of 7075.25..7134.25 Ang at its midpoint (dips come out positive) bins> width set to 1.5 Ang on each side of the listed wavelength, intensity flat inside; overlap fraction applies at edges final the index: -0.7 Ang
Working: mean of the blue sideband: 21.3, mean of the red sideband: 20.3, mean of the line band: 21.7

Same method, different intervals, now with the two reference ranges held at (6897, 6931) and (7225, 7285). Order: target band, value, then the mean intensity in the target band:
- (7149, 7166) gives 0.5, 20.2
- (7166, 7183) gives 0.4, 20.2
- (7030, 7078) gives 0.1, 21.2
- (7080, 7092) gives 0.5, 20.2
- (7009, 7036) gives -0.7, 21.9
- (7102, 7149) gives 1.5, 20.2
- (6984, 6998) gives -0.3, 21.9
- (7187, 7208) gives 0.7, 19.9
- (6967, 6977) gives 0.3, 20.9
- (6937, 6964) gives 1.0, 20.9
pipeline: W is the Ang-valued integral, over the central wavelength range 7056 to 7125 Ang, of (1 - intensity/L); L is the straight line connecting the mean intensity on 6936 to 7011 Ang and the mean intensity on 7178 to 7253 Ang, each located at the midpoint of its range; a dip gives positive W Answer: 0.9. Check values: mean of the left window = 21.4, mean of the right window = 20.1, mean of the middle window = 20.5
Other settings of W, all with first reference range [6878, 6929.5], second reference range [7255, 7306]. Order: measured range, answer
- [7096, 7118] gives 1.03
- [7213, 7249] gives 0.99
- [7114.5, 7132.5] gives 0.57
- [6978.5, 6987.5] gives -0.51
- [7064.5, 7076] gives -0.13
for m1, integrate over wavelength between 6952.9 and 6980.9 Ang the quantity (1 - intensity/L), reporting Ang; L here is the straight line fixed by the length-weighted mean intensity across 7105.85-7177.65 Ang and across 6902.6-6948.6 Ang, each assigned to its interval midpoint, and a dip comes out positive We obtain 0.3 Ang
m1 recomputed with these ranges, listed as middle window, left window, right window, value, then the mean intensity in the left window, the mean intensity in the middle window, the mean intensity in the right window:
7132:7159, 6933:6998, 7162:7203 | -0.24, 21.3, 20.4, 20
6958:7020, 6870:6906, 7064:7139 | -1.97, 21.1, 21.5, 20.6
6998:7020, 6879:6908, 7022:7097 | -0.45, 21.1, 21.5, 21.1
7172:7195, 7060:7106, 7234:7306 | 0.28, 20.7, 20.3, 20.5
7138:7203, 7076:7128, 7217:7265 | 0.67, 20.2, 19.9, 20.1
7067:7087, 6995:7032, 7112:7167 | 0.06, 21.8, 21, 20.2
